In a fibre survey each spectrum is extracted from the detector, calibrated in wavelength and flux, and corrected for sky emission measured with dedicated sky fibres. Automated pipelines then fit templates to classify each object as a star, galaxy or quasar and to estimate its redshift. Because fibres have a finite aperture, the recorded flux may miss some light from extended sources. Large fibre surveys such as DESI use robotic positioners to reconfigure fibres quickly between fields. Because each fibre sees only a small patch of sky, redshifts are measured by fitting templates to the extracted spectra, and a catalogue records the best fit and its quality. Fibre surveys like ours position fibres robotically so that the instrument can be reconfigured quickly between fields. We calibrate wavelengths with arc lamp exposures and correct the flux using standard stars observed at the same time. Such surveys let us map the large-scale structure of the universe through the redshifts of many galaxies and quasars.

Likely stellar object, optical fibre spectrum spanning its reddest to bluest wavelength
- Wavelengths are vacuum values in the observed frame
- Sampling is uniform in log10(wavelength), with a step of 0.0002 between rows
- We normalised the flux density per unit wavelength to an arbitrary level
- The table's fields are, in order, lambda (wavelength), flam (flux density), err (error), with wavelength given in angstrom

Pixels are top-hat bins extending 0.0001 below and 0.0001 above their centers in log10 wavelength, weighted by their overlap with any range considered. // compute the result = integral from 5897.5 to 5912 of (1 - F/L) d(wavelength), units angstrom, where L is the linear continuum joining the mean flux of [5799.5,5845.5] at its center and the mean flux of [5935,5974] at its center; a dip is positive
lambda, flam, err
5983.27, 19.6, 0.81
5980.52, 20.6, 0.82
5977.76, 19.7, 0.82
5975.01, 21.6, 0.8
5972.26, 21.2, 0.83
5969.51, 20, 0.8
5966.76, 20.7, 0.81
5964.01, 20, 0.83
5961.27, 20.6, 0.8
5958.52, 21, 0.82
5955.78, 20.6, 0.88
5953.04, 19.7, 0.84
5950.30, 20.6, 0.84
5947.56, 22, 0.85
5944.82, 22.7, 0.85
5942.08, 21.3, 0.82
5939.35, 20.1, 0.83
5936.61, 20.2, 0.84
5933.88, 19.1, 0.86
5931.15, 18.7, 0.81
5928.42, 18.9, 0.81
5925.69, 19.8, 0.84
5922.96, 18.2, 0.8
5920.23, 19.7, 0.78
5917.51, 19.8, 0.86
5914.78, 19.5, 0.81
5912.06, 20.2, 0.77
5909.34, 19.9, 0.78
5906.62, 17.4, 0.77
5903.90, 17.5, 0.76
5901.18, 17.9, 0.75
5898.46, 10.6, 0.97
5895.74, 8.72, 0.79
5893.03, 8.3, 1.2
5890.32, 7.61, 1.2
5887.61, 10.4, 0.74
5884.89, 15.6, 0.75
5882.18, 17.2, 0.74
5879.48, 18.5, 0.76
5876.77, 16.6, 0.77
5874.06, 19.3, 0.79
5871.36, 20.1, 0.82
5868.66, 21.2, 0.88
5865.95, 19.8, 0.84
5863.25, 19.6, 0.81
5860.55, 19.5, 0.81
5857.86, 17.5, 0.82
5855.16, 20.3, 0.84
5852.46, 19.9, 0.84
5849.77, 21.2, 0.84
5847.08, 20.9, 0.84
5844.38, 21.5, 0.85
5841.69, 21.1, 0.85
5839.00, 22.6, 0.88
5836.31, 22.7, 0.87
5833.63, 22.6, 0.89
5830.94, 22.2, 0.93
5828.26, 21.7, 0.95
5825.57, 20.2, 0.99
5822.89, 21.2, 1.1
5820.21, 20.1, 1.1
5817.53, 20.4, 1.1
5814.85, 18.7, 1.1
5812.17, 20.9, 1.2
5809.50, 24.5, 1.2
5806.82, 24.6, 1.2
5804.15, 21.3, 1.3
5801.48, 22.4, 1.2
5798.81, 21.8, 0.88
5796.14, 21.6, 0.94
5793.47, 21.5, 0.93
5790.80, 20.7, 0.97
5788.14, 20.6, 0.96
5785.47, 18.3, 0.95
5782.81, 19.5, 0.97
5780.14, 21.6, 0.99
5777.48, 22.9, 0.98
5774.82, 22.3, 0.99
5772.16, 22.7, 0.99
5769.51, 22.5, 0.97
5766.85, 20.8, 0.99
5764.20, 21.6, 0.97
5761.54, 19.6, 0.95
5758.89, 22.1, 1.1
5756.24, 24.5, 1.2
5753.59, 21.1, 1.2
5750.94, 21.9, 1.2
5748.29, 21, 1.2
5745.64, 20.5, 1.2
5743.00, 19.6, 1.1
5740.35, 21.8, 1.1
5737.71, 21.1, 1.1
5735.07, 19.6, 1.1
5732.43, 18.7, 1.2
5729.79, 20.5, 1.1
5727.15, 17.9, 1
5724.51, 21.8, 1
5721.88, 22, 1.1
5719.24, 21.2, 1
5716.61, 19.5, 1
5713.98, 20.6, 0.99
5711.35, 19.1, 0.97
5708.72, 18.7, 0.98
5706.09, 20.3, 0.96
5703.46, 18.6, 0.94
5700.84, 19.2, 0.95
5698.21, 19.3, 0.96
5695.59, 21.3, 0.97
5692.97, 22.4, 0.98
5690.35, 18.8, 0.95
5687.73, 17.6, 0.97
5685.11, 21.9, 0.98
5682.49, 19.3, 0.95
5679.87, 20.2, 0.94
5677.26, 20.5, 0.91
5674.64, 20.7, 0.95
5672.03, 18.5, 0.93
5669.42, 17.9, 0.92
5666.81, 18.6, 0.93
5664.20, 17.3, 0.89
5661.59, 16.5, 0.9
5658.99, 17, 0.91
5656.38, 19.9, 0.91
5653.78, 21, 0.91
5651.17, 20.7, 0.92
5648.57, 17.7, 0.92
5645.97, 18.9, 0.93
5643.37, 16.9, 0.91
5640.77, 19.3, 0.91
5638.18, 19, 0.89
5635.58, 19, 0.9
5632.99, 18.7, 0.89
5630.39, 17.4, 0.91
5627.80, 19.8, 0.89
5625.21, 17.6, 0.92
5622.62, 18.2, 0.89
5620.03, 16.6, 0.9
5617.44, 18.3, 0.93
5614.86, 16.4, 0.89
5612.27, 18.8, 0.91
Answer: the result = 2.72 angstrom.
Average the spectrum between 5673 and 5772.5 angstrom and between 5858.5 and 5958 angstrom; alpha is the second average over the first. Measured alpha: 0.88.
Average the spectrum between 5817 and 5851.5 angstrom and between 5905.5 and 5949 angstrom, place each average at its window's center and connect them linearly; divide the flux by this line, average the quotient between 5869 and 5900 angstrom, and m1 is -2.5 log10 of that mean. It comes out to 0.41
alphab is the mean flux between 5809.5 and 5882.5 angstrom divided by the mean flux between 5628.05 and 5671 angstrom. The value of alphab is 1.10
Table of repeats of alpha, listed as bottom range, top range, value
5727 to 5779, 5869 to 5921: 0.76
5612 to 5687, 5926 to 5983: 1.09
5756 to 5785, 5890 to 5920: 0.72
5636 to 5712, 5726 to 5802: 1.10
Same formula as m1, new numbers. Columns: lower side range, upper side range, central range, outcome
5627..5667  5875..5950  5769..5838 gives -0.202 mag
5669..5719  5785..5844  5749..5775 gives -0.058 mag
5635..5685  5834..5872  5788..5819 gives -0.074 mag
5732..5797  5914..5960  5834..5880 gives 0.021 mag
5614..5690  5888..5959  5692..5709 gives -0.082 mag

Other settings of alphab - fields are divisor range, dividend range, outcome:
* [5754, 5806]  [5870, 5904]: 0.67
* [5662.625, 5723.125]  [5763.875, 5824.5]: 1.09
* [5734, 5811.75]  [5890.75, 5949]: 0.83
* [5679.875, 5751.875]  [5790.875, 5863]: 1.05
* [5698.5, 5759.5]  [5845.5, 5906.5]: 0.82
